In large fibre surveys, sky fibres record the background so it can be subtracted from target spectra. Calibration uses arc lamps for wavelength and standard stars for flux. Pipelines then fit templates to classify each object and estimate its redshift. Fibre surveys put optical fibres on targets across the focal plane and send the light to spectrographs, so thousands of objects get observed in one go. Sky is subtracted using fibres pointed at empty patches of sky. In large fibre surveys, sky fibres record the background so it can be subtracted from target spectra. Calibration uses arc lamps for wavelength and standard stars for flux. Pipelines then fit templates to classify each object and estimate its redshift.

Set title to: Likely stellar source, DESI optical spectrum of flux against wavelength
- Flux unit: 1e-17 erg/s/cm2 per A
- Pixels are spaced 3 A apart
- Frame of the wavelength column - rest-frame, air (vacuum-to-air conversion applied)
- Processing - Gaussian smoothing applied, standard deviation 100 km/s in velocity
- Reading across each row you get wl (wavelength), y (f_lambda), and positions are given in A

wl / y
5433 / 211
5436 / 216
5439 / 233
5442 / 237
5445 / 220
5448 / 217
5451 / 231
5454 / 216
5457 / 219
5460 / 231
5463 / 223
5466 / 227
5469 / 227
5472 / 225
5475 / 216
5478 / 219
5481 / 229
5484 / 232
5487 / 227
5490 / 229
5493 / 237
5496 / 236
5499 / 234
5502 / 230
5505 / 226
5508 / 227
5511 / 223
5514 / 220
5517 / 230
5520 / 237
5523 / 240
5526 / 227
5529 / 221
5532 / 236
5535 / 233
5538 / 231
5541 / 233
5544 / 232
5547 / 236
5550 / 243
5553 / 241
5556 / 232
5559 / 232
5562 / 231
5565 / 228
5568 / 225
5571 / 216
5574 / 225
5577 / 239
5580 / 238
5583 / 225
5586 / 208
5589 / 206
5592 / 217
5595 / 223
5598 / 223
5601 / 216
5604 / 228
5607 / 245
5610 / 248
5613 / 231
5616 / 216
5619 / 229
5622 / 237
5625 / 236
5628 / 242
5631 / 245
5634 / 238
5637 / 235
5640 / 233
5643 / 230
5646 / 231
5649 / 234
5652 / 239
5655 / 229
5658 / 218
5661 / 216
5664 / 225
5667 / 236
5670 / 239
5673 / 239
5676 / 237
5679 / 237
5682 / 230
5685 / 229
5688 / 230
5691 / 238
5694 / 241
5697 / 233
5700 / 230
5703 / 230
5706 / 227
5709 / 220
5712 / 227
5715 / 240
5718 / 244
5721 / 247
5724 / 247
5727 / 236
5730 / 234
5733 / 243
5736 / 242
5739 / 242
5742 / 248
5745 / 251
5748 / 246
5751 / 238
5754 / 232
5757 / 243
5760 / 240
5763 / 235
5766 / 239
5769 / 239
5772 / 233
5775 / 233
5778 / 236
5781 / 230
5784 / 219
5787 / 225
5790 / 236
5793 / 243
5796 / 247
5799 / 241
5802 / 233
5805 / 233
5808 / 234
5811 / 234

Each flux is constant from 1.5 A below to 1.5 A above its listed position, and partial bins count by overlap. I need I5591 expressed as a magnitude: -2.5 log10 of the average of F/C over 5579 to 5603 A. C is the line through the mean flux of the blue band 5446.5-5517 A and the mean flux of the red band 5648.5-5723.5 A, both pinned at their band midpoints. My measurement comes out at 0.05 mag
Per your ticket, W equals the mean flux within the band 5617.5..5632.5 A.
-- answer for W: 238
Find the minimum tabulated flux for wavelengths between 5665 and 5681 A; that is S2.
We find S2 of 236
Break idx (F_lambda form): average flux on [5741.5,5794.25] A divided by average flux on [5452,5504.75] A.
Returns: 1.0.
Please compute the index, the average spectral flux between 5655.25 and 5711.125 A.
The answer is 231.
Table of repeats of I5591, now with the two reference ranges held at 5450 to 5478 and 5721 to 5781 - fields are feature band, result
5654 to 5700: 0.02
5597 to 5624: 0.01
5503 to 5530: -0.01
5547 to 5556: -0.05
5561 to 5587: 0.02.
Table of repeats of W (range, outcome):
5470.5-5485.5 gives 224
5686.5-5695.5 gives 236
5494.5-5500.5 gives 235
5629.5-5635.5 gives 242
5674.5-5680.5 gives 237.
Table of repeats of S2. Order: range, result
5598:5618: 216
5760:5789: 219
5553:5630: 206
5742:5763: 232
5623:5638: 235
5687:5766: 220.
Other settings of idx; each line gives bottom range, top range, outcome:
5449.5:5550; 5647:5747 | 1.03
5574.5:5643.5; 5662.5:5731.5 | 1.02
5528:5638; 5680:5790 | 1.02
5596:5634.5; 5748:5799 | 1.01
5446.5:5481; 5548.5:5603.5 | 1.01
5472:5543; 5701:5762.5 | 1.04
